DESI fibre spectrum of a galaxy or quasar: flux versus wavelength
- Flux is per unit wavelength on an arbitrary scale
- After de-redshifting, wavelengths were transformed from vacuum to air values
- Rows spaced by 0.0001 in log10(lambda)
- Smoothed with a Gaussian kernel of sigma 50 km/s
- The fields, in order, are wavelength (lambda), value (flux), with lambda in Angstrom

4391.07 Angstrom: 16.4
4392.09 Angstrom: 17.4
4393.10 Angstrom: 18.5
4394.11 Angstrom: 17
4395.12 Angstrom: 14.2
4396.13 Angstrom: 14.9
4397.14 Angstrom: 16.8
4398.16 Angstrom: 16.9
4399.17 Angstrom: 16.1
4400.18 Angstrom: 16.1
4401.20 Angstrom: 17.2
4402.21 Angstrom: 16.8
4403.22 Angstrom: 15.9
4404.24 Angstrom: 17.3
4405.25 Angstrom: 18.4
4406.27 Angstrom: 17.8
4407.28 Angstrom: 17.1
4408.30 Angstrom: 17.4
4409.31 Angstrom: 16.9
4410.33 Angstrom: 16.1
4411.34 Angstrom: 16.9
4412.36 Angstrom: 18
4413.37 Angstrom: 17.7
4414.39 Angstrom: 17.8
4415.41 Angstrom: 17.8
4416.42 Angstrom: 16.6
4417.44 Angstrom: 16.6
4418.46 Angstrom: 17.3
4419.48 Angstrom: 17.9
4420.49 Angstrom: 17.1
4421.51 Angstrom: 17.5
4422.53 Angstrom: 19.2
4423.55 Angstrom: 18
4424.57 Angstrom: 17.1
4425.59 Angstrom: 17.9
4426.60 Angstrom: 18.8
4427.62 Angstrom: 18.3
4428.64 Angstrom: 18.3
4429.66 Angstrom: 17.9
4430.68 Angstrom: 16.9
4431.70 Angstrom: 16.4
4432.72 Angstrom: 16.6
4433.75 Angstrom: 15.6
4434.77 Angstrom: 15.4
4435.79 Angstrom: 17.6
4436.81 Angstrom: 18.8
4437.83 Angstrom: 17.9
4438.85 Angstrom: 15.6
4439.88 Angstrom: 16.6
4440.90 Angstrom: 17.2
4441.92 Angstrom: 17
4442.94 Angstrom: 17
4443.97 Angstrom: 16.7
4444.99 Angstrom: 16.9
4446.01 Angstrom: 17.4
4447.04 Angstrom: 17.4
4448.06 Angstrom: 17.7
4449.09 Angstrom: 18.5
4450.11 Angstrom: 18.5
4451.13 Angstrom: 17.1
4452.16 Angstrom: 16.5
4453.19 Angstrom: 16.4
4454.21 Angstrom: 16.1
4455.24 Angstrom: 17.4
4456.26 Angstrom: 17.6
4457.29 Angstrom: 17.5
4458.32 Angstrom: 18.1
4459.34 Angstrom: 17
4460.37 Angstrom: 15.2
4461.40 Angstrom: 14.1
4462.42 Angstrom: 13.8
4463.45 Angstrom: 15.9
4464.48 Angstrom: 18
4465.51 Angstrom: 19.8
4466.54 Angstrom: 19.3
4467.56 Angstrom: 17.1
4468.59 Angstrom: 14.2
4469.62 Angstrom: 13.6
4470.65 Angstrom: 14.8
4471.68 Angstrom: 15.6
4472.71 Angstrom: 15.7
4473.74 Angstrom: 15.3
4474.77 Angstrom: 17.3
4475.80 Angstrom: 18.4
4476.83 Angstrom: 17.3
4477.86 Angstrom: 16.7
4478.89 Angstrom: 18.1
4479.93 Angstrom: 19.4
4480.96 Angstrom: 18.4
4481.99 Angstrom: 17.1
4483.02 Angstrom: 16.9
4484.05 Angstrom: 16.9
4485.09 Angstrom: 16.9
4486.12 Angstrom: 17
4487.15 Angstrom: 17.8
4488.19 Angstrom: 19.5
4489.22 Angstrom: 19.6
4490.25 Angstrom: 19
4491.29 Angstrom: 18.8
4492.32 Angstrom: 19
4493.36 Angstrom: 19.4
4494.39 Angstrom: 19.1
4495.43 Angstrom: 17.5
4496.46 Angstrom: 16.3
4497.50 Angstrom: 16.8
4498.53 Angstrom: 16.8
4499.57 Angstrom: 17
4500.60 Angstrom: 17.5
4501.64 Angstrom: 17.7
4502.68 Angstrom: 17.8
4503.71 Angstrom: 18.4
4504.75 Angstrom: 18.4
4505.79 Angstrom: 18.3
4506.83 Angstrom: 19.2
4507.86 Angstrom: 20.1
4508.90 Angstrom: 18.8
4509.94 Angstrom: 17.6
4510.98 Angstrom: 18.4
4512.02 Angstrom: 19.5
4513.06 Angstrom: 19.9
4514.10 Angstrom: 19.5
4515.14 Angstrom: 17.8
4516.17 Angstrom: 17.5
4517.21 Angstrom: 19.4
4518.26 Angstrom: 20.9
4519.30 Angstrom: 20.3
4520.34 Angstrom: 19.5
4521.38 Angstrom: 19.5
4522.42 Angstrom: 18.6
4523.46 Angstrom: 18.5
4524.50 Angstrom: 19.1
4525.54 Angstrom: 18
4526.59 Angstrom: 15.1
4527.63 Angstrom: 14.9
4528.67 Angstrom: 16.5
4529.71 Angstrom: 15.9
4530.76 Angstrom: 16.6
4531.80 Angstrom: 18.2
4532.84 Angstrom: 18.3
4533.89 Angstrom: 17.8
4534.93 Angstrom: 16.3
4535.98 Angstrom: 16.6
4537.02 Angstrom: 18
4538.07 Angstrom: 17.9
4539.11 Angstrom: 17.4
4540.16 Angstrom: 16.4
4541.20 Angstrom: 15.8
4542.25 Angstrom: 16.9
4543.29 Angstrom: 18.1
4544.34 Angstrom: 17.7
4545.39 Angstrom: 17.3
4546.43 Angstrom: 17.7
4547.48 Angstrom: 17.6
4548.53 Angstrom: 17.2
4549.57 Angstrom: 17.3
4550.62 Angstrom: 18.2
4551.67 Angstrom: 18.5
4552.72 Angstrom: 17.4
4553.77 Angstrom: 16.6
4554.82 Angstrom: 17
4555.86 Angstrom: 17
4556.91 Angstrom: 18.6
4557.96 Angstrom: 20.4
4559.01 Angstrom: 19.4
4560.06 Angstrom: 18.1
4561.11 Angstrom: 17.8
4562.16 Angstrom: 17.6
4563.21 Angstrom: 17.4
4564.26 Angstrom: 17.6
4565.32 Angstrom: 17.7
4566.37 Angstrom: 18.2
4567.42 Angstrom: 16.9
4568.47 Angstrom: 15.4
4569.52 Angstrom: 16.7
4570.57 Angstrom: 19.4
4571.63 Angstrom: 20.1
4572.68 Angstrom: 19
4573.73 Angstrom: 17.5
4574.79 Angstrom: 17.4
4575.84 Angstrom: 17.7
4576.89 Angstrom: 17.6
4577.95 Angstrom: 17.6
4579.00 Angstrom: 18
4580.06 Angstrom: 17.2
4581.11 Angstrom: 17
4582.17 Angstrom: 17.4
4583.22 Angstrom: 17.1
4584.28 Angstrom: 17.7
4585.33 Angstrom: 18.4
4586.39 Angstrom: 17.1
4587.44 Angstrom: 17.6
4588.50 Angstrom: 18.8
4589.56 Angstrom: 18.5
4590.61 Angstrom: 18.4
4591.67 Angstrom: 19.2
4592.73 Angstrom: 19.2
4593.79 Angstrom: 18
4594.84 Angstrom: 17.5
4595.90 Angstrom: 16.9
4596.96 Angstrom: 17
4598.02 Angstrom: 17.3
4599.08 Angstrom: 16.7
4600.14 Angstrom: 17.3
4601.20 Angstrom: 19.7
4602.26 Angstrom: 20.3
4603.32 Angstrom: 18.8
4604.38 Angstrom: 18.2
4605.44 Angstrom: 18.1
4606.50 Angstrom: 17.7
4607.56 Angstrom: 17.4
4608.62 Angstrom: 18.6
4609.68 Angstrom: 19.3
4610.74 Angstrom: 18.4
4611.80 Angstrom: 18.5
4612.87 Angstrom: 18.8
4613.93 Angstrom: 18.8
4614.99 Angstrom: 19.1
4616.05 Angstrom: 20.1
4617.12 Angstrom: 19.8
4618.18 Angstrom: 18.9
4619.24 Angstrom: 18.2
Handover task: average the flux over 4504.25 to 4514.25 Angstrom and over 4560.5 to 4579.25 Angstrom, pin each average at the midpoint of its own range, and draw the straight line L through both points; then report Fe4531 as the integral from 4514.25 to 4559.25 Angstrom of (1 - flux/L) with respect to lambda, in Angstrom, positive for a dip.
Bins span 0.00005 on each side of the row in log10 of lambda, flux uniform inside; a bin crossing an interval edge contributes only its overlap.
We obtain 1.6 Angstrom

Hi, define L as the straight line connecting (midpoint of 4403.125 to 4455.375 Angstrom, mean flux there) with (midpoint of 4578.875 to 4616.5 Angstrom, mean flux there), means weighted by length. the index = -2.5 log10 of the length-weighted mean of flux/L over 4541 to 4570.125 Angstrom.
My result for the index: 0.02 mag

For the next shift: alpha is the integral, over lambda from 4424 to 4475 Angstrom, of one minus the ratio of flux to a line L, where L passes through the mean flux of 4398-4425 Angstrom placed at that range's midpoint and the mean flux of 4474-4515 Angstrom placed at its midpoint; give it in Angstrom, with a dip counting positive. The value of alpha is 2.3 Angstrom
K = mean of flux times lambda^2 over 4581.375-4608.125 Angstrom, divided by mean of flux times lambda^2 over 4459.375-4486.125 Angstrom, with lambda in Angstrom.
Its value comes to 1.14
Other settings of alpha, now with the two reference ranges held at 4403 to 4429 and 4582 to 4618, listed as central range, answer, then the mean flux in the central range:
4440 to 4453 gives 0.3 Angstrom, 17.3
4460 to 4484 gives 1.6 Angstrom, 16.6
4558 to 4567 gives 0.0 Angstrom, 18.1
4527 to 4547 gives 1.1 Angstrom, 17.1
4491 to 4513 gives -0.4 Angstrom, 18.2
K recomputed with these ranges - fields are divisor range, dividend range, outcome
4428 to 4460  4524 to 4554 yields 1.05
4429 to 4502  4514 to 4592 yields 1.08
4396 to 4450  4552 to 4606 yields 1.11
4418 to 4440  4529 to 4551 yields 1.04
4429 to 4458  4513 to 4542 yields 1.08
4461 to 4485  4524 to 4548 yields 1.05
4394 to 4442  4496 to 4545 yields 1.10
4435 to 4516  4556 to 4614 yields 1.08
